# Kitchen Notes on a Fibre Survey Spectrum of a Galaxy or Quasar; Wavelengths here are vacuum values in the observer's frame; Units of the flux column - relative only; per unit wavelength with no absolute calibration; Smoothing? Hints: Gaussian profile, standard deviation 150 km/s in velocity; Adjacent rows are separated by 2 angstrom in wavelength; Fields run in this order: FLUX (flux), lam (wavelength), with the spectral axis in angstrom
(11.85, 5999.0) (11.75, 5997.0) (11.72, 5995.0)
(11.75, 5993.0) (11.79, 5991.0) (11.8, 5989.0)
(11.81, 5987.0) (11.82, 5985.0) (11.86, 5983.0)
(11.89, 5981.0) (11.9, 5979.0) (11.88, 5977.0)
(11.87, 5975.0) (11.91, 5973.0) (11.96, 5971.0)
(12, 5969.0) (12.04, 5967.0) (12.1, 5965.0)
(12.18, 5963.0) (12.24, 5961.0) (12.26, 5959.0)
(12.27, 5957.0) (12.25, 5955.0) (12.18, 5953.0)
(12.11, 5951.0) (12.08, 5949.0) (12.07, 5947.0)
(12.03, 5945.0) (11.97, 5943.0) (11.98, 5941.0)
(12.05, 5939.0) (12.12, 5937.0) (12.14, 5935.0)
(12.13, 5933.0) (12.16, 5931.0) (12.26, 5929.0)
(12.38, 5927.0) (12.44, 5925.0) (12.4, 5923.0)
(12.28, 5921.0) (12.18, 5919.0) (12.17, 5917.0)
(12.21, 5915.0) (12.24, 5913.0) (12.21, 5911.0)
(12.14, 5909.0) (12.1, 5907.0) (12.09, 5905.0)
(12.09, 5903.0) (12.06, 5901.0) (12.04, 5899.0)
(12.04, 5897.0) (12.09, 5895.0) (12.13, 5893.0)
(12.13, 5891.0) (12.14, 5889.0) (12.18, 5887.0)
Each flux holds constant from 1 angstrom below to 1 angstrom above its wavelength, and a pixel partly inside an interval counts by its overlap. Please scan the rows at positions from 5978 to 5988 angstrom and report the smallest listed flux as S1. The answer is 11.81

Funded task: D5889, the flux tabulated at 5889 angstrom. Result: 12.14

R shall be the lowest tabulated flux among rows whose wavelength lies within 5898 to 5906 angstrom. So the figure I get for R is 12.04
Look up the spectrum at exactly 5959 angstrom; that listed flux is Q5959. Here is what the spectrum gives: 12.26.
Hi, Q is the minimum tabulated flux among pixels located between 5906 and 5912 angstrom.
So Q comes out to 12.1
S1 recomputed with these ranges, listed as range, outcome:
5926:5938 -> 12.12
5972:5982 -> 11.87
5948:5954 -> 12.08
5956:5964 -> 12.18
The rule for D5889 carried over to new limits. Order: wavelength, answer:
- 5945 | 12.03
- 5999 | 11.85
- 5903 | 12.09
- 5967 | 12.04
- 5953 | 12.18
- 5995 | 11.72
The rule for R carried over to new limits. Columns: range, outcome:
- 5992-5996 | 11.72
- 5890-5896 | 12.09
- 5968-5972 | 11.96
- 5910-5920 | 12.17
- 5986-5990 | 11.8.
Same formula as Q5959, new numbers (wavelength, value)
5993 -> 11.75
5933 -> 12.13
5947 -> 12.07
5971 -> 11.96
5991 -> 11.79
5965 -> 12.1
